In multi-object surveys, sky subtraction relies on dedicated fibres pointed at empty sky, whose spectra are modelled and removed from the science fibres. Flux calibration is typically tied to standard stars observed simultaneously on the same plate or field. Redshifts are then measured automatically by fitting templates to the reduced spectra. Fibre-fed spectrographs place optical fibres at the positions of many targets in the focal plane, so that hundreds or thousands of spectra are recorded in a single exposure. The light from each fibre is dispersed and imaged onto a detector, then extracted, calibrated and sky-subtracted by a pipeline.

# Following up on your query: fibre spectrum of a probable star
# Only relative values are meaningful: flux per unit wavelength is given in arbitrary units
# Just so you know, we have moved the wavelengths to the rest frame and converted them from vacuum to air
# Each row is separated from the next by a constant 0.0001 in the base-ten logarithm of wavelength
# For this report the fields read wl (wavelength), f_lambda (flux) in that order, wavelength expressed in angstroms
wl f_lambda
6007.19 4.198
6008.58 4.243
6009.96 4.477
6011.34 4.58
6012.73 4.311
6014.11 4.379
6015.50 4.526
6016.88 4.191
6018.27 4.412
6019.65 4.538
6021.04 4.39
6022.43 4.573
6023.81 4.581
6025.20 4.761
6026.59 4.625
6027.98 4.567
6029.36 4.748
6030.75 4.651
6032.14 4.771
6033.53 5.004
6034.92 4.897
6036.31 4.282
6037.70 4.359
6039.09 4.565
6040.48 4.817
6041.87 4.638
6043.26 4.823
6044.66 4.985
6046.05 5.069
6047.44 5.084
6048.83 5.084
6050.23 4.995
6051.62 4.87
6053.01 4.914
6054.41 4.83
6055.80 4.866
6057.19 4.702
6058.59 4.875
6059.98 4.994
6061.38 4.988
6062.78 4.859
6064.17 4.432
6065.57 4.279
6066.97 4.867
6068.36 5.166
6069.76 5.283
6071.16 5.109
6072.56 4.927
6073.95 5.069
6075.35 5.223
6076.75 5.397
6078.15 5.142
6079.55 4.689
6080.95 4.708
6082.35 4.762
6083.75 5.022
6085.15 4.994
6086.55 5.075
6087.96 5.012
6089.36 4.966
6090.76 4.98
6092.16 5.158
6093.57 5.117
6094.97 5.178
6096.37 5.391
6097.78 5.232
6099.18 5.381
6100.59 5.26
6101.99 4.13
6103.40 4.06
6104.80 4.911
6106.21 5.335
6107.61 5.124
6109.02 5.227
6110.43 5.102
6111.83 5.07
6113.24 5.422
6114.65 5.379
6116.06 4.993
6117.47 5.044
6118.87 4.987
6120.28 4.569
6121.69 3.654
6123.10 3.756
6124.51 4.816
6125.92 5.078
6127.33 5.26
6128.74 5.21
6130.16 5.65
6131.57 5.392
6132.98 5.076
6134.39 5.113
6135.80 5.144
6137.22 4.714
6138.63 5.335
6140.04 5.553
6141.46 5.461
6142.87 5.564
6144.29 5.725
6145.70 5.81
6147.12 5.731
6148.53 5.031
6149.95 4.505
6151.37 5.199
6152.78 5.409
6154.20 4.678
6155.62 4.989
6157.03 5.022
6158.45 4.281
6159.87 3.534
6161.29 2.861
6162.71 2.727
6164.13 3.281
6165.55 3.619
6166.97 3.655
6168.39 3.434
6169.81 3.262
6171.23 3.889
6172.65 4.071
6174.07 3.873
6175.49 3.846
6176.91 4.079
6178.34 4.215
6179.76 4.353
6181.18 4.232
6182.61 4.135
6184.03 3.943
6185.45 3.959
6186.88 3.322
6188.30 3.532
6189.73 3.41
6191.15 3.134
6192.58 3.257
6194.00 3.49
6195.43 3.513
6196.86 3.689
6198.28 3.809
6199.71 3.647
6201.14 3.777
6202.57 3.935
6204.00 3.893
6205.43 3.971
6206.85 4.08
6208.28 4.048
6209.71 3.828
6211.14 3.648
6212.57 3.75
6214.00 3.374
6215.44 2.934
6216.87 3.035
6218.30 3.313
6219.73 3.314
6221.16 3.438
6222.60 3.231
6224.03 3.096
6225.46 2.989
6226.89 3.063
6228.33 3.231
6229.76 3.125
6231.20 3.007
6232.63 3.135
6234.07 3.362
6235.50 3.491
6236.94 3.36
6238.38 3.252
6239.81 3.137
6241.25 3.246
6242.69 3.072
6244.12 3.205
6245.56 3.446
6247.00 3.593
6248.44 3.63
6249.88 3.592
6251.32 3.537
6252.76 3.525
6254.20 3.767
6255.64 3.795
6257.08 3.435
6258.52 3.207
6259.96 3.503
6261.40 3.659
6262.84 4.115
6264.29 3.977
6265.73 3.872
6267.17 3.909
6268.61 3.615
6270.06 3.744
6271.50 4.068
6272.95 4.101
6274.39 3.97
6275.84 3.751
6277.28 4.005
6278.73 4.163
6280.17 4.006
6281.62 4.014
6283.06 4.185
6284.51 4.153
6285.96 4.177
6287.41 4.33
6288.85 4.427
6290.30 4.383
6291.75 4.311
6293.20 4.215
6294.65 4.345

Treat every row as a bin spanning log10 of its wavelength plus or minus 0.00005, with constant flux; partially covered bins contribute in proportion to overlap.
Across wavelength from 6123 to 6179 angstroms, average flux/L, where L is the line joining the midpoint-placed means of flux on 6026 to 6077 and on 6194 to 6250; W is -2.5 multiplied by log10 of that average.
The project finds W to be -0.14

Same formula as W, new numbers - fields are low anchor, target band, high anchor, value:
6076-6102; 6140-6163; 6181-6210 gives -0.13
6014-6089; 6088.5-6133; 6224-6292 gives -0.12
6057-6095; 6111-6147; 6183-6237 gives -0.17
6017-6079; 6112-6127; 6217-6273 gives -0.11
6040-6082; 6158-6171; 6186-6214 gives 0.17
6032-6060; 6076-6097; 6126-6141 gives 0.00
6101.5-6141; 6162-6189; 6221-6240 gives 0.09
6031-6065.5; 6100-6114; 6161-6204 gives -0.15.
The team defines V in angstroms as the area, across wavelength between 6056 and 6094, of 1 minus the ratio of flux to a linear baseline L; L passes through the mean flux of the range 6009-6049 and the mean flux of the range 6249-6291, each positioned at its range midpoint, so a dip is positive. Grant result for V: -3.9 angstroms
